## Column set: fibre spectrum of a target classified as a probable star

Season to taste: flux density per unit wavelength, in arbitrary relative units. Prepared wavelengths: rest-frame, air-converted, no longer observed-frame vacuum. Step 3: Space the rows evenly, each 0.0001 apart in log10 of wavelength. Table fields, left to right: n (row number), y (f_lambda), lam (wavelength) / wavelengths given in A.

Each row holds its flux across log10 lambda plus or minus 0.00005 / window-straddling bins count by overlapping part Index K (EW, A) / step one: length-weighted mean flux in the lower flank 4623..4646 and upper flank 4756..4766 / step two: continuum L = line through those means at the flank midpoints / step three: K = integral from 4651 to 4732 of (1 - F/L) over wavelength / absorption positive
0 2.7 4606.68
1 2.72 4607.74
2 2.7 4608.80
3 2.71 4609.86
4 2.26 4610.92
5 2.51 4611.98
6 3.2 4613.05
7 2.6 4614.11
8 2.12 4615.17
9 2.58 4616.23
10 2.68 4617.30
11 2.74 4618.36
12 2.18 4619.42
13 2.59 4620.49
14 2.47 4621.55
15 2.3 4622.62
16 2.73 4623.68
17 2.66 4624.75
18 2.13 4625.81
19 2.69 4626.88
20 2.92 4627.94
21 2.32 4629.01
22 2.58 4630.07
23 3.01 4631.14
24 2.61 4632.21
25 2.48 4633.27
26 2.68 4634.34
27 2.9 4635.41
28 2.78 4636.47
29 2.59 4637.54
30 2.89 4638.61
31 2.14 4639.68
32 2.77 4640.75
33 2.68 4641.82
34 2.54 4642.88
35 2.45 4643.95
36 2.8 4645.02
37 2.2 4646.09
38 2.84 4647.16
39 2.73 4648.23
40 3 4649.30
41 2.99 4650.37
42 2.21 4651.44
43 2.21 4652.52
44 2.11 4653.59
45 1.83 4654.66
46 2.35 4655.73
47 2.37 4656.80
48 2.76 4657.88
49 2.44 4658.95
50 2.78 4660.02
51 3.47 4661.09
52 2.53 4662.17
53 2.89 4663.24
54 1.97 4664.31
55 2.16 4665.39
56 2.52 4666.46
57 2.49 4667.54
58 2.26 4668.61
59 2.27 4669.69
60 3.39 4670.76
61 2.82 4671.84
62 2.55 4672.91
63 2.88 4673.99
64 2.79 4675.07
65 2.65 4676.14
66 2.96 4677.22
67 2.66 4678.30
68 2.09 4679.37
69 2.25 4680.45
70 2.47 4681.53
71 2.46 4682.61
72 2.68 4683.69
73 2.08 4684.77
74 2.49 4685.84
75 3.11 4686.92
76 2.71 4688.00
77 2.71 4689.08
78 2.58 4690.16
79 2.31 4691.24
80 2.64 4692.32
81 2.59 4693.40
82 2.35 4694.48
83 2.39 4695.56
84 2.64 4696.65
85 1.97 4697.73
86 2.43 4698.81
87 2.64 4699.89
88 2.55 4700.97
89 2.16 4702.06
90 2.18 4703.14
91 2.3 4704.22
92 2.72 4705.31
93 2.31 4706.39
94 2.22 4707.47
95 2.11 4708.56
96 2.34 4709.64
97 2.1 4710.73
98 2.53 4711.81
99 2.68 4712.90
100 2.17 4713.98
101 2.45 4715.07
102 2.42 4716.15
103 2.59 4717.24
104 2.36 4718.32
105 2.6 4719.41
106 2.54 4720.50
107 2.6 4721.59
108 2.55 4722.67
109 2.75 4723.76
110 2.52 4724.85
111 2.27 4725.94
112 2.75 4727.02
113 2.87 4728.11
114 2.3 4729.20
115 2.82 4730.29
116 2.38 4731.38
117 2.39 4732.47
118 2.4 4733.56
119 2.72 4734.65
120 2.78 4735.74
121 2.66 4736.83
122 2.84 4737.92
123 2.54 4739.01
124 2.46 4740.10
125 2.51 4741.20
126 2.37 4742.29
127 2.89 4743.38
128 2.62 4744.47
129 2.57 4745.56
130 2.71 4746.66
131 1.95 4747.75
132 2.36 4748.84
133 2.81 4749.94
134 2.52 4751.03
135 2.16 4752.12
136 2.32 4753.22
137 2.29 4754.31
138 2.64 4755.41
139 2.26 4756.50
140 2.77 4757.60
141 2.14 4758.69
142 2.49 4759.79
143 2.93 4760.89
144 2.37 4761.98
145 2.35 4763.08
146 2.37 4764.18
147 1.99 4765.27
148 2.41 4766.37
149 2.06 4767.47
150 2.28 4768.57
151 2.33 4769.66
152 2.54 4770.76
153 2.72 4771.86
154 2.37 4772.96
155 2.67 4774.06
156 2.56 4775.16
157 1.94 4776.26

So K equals 1.0 A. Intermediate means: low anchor 2.63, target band 2.49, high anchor 2.41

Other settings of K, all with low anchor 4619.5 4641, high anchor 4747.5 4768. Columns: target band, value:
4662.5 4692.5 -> -0.5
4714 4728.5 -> -0.6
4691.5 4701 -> 0.1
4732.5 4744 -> -0.9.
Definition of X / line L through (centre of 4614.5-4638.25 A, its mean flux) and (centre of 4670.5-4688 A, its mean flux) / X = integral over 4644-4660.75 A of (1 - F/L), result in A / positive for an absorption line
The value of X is 0.6 A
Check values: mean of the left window 2.58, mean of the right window 2.64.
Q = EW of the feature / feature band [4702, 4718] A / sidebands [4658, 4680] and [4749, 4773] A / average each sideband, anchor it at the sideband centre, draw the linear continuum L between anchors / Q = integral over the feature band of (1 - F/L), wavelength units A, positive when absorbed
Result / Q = 1.1 A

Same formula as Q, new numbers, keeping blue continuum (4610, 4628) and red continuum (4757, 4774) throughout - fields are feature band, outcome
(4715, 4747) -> -1.7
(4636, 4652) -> -0.7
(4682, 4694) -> -0.5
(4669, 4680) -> -0.9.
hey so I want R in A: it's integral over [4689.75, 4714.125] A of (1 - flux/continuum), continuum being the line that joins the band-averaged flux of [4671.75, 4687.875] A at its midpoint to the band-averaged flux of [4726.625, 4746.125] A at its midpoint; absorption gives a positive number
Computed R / 1.9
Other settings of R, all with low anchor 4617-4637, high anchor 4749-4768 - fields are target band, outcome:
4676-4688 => -0.1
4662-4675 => -0.2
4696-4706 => 0.4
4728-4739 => -0.7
